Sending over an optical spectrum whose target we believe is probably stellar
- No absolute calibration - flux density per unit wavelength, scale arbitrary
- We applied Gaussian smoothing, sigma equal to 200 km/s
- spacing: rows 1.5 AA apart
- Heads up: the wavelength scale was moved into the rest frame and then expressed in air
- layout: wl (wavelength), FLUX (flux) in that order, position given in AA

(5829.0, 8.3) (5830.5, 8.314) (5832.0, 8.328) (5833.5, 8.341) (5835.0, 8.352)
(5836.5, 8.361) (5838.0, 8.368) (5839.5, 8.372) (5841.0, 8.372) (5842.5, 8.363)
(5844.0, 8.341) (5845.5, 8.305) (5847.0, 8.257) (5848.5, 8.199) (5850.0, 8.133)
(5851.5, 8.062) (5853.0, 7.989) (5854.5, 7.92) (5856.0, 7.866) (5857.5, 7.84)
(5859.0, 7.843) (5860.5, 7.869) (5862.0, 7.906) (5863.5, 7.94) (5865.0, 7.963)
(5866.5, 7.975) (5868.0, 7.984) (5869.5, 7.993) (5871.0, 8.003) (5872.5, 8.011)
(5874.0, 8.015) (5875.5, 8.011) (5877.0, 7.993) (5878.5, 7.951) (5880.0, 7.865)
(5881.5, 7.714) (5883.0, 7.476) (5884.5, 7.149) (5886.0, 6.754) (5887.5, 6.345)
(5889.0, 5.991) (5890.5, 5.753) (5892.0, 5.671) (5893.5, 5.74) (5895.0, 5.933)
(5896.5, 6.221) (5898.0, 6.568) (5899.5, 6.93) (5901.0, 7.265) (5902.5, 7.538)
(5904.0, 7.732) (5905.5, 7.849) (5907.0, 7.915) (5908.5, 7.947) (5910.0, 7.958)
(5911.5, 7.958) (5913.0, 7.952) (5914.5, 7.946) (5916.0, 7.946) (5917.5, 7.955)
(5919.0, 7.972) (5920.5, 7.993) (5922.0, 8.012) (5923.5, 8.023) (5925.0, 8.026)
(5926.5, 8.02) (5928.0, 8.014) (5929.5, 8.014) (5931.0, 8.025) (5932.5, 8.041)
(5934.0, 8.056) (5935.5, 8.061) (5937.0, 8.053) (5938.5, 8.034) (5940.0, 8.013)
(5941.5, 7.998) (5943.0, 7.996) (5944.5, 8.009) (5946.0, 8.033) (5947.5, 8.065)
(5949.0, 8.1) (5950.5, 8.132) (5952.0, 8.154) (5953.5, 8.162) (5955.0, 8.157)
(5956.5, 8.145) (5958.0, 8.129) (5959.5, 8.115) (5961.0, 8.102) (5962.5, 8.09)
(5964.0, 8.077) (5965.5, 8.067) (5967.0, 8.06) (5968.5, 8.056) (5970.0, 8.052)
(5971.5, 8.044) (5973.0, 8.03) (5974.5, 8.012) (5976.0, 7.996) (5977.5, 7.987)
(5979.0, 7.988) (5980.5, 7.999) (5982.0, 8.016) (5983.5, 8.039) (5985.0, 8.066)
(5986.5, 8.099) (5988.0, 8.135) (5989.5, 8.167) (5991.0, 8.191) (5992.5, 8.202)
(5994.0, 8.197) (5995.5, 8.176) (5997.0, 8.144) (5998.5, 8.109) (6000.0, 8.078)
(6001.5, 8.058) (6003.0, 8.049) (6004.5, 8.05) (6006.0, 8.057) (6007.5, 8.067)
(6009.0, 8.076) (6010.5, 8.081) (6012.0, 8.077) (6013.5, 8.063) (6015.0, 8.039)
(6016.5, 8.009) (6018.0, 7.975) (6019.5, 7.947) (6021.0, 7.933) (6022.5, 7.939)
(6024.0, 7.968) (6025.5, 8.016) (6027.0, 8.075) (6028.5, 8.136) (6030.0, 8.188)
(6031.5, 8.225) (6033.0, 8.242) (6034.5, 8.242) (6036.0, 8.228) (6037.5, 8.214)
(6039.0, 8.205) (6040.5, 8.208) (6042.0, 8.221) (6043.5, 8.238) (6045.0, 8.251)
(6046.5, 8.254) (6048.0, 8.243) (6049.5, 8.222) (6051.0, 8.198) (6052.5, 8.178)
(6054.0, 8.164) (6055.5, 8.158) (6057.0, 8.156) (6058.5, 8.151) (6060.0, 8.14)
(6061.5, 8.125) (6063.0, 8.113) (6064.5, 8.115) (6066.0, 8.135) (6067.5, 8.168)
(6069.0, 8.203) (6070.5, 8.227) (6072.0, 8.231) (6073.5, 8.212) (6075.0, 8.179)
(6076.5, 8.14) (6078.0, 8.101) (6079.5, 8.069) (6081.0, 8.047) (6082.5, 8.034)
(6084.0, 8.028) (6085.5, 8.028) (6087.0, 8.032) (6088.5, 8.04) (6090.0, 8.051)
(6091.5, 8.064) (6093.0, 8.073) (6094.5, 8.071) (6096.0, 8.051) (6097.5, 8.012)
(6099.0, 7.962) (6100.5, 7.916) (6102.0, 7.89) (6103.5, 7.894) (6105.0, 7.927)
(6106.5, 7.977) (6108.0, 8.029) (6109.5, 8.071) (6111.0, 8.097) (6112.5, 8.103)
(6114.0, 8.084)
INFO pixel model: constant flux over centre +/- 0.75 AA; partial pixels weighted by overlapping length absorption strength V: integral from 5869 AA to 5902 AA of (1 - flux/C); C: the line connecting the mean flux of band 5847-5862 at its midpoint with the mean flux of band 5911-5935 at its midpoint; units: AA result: 3.8 AA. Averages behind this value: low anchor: 7.98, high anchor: 8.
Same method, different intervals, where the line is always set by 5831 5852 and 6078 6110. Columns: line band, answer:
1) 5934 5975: 0.50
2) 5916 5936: 0.47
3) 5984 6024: 0.21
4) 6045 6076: -0.49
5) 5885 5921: 4.70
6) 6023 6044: -0.22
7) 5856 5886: 1.55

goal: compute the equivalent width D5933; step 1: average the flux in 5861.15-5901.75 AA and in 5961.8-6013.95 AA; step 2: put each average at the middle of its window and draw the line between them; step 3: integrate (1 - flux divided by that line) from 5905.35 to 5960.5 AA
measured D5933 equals -2.8 AA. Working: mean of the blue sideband 7.23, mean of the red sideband 8.08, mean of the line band 8.03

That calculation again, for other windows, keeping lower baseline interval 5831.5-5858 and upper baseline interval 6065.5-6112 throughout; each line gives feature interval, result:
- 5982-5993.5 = 0.0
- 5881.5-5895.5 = 3.1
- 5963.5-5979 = 0.2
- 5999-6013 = 0.1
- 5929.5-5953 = 0.3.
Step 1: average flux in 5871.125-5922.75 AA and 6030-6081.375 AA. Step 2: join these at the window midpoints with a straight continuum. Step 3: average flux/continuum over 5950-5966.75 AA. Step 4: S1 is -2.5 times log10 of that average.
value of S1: -0.06 mag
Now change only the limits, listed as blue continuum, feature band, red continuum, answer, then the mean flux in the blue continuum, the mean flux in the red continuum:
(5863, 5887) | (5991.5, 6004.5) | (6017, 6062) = -0.009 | 7.78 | 8.15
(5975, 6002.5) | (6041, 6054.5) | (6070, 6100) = -0.018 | 8.09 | 8.08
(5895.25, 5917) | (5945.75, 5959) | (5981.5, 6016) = -0.043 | 7.52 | 8.1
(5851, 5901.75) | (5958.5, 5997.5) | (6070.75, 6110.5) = -0.054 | 7.36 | 8.05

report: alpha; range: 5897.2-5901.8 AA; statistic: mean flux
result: 6.92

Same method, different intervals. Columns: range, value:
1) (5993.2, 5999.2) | 8.16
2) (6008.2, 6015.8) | 8.07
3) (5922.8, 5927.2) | 8.02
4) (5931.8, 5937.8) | 8.05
